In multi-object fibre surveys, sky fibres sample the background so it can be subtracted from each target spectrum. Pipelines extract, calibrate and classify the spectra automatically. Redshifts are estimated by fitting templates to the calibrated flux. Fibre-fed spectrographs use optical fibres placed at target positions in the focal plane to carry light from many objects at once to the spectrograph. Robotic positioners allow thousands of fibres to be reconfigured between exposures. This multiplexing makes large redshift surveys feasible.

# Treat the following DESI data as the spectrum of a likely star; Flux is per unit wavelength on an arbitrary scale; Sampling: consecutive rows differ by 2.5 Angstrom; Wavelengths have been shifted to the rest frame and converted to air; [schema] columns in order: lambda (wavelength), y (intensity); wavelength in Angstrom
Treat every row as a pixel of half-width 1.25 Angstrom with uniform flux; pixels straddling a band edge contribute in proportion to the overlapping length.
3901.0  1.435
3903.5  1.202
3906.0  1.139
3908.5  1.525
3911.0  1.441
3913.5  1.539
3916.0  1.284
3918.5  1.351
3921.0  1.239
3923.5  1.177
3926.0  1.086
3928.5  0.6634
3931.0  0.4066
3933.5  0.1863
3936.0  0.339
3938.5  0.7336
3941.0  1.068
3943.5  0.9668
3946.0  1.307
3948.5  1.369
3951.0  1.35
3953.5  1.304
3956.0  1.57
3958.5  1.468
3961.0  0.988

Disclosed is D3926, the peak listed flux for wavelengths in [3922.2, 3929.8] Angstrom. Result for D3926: 1.177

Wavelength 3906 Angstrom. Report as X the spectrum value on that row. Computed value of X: 1.139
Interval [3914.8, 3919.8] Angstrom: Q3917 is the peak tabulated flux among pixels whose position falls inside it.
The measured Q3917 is 1.351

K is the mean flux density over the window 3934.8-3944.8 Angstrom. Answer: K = 0.782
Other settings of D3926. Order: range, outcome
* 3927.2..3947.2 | 1.307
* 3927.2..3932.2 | 0.6634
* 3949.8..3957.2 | 1.57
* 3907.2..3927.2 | 1.539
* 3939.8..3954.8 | 1.369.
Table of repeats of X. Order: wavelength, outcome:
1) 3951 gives 1.35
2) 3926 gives 1.086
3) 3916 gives 1.284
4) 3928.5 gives 0.6634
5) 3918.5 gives 1.351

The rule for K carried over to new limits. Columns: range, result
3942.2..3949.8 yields 1.21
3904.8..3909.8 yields 1.34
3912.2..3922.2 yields 1.35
